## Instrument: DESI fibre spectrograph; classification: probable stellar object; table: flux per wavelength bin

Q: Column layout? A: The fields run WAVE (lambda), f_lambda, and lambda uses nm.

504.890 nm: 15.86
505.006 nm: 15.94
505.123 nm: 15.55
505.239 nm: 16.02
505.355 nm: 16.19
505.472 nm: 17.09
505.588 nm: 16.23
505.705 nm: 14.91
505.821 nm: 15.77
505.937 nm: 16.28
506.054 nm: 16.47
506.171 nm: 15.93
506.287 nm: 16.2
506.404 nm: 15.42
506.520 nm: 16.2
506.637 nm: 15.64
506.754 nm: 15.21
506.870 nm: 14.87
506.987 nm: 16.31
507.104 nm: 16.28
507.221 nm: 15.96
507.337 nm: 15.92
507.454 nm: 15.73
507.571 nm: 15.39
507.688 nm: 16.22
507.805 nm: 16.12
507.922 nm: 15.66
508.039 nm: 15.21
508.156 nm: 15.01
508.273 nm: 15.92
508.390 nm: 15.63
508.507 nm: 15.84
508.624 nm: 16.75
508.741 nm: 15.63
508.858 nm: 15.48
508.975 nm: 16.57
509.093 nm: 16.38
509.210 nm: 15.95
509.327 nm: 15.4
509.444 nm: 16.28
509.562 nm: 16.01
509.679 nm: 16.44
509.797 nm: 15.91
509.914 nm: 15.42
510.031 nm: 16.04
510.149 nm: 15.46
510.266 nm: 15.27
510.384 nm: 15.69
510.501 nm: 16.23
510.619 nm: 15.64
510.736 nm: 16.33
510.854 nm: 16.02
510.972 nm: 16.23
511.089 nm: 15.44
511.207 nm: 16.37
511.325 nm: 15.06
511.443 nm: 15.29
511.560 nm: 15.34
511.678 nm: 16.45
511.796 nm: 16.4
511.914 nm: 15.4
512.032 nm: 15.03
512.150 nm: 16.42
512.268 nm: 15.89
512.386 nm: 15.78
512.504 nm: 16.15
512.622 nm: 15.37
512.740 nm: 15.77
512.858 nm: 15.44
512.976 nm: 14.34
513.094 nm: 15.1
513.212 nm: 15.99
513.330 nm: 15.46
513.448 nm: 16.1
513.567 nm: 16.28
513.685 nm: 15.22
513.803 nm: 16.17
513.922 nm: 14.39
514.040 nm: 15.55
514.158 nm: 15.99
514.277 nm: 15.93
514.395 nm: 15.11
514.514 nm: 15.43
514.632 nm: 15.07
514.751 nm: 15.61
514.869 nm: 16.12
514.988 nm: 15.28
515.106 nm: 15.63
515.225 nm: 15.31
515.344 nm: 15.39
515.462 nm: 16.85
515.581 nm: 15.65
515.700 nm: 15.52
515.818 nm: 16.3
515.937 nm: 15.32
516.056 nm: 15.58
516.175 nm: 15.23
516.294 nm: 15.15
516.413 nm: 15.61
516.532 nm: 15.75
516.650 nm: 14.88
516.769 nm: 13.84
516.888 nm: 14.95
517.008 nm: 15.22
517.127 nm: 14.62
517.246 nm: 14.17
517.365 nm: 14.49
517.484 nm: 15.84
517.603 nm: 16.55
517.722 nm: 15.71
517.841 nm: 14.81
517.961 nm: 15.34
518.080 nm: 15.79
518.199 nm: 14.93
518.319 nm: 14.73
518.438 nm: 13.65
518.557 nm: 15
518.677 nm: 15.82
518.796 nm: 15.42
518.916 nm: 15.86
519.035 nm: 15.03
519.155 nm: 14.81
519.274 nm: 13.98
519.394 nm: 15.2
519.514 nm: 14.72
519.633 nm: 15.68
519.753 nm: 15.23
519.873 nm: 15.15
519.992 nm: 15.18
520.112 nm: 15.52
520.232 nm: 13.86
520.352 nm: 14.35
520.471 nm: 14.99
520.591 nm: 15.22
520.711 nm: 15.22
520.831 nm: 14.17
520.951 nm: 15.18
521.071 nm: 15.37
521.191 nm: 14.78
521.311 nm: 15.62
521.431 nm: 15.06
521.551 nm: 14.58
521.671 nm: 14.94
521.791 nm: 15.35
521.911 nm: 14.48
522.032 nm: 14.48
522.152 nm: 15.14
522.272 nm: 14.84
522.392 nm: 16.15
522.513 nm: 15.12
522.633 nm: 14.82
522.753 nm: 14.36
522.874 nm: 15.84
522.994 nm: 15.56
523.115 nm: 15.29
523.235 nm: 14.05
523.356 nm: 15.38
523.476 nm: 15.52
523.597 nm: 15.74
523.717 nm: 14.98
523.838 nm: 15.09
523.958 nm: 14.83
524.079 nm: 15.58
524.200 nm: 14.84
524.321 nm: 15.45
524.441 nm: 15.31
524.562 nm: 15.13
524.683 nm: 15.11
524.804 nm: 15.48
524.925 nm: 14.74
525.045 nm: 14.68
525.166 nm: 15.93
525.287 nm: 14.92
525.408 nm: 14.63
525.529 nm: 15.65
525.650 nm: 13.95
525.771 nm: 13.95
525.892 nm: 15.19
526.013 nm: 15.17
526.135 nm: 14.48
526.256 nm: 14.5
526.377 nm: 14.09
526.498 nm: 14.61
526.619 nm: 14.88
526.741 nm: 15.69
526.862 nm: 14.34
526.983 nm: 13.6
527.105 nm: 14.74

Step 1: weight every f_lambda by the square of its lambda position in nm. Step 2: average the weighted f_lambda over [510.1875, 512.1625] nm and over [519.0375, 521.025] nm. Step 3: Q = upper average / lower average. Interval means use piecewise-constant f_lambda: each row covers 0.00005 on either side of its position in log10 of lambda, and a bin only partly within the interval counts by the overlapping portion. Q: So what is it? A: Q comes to 0.98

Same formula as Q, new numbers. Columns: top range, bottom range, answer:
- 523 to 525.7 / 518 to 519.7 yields 1.03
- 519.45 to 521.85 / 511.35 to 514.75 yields 0.99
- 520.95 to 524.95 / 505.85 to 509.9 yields 1.01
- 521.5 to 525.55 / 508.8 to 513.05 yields 1.00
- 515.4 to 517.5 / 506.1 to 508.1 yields 1.00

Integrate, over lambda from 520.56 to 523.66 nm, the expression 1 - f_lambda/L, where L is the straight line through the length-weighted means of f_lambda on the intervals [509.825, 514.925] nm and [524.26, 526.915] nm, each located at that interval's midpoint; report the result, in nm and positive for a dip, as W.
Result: 0.00 nm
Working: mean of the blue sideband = 15.7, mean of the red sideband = 14.9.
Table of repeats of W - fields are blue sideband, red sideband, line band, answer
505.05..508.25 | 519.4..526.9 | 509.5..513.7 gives -0.04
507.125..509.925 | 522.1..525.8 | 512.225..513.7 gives 0.00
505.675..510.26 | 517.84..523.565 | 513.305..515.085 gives -0.02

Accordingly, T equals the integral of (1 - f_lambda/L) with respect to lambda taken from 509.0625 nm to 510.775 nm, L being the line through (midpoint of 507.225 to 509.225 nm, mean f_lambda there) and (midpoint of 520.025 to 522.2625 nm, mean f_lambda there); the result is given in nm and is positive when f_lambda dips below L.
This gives -0.02 nm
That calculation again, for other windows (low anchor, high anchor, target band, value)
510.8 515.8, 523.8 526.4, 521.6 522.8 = 0.01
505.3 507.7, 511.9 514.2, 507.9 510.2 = -0.01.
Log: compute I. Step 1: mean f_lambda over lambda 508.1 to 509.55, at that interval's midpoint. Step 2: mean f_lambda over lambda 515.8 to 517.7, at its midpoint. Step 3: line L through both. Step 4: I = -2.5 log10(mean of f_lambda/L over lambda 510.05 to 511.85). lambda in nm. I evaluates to -0.007 mag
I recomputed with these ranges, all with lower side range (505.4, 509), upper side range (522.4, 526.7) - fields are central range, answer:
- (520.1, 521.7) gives 0.02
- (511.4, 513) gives 0.00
